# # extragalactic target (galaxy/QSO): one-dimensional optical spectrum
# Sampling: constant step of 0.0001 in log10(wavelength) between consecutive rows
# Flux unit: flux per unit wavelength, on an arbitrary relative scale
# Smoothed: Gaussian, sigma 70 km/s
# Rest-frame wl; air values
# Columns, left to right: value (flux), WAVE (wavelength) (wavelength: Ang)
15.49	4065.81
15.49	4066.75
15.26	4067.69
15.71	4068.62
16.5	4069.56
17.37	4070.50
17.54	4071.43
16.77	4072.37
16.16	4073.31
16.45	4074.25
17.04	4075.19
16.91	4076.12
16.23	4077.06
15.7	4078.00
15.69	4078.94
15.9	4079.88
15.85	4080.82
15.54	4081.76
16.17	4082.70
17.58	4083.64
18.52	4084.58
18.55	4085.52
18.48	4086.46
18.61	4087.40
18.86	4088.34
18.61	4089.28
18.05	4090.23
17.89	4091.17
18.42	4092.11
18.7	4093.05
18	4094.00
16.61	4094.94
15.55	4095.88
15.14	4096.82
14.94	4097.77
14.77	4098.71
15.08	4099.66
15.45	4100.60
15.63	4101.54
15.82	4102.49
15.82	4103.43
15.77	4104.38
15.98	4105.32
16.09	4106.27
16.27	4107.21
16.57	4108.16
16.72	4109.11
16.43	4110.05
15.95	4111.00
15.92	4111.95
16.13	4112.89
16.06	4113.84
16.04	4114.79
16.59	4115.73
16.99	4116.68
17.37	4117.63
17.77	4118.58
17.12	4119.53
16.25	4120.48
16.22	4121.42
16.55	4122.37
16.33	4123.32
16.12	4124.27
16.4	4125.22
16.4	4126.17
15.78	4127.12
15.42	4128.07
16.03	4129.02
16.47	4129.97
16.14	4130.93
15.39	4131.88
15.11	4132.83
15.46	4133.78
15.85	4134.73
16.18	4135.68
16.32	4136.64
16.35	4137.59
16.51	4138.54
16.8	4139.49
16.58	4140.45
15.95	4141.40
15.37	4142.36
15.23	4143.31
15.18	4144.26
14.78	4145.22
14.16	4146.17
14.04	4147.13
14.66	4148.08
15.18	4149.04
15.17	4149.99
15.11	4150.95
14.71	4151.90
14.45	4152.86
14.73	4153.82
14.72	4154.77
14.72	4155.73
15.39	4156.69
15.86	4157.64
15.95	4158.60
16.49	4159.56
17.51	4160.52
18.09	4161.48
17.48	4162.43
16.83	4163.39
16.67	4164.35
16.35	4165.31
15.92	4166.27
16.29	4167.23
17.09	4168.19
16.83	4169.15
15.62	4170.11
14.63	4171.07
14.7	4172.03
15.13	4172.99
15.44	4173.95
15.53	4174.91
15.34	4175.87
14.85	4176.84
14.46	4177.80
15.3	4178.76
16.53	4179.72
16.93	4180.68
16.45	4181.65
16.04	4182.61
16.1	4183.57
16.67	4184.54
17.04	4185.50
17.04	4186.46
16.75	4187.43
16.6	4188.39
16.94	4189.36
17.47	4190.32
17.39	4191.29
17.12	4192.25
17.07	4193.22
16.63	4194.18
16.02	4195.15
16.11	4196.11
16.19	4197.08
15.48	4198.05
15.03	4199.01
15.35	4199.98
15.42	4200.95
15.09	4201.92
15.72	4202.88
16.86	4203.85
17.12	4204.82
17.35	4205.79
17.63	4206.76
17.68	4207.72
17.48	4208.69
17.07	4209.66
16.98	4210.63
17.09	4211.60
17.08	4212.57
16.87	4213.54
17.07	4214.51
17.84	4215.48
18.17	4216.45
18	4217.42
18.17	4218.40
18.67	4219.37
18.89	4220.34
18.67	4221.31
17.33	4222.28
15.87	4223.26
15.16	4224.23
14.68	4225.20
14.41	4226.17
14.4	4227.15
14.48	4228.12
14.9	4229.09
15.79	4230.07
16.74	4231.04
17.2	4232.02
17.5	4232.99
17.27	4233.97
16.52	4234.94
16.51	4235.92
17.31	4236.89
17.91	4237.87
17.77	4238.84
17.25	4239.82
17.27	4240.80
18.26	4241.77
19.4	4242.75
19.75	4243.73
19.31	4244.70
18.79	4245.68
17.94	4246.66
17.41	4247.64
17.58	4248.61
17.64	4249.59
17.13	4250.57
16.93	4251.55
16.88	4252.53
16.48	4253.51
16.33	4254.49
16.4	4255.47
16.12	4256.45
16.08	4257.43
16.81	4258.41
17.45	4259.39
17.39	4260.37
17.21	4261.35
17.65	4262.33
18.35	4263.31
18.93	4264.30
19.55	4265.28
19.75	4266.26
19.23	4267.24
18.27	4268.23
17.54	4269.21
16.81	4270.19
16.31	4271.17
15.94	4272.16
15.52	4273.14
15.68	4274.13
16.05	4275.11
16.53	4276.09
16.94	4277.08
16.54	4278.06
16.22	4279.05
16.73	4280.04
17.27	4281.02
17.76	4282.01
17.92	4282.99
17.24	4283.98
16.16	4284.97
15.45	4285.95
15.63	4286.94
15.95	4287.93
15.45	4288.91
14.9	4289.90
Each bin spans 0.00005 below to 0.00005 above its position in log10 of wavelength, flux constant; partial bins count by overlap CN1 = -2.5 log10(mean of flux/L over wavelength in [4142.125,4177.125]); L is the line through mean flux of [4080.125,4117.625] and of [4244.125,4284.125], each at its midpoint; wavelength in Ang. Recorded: 0.088 mag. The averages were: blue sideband 16.7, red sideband 17.3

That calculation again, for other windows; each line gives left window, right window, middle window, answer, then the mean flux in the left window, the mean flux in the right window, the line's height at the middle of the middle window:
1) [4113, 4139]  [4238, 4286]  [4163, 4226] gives 0.02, 16.3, 17.4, 16.8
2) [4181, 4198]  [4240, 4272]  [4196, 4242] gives 0.02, 16.6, 17.7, 17.1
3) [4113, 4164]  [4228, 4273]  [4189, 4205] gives 0.03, 15.9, 17.4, 16.7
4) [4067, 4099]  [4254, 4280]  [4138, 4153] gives 0.11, 16.9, 17.1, 17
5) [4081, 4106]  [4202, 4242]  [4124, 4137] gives 0.06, 16.8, 16.9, 16.9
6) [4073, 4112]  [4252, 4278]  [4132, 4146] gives 0.07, 16.6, 17.2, 16.8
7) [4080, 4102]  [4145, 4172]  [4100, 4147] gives 0.02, 17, 15.7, 16.4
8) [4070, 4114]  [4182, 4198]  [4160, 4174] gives 0.02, 16.6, 16.7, 16.7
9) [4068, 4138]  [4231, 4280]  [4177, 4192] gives 0.03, 16.5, 17.4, 17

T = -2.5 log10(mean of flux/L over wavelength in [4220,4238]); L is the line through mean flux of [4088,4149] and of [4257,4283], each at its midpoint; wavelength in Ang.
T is 0.04 mag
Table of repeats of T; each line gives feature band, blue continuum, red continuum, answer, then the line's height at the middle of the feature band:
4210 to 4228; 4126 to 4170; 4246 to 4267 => 0.00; 16.9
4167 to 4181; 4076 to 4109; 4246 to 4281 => 0.09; 16.9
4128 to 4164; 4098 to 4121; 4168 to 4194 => 0.03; 16.2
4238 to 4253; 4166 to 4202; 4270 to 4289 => -0.11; 16.3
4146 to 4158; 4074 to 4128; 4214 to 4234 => 0.12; 16.6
